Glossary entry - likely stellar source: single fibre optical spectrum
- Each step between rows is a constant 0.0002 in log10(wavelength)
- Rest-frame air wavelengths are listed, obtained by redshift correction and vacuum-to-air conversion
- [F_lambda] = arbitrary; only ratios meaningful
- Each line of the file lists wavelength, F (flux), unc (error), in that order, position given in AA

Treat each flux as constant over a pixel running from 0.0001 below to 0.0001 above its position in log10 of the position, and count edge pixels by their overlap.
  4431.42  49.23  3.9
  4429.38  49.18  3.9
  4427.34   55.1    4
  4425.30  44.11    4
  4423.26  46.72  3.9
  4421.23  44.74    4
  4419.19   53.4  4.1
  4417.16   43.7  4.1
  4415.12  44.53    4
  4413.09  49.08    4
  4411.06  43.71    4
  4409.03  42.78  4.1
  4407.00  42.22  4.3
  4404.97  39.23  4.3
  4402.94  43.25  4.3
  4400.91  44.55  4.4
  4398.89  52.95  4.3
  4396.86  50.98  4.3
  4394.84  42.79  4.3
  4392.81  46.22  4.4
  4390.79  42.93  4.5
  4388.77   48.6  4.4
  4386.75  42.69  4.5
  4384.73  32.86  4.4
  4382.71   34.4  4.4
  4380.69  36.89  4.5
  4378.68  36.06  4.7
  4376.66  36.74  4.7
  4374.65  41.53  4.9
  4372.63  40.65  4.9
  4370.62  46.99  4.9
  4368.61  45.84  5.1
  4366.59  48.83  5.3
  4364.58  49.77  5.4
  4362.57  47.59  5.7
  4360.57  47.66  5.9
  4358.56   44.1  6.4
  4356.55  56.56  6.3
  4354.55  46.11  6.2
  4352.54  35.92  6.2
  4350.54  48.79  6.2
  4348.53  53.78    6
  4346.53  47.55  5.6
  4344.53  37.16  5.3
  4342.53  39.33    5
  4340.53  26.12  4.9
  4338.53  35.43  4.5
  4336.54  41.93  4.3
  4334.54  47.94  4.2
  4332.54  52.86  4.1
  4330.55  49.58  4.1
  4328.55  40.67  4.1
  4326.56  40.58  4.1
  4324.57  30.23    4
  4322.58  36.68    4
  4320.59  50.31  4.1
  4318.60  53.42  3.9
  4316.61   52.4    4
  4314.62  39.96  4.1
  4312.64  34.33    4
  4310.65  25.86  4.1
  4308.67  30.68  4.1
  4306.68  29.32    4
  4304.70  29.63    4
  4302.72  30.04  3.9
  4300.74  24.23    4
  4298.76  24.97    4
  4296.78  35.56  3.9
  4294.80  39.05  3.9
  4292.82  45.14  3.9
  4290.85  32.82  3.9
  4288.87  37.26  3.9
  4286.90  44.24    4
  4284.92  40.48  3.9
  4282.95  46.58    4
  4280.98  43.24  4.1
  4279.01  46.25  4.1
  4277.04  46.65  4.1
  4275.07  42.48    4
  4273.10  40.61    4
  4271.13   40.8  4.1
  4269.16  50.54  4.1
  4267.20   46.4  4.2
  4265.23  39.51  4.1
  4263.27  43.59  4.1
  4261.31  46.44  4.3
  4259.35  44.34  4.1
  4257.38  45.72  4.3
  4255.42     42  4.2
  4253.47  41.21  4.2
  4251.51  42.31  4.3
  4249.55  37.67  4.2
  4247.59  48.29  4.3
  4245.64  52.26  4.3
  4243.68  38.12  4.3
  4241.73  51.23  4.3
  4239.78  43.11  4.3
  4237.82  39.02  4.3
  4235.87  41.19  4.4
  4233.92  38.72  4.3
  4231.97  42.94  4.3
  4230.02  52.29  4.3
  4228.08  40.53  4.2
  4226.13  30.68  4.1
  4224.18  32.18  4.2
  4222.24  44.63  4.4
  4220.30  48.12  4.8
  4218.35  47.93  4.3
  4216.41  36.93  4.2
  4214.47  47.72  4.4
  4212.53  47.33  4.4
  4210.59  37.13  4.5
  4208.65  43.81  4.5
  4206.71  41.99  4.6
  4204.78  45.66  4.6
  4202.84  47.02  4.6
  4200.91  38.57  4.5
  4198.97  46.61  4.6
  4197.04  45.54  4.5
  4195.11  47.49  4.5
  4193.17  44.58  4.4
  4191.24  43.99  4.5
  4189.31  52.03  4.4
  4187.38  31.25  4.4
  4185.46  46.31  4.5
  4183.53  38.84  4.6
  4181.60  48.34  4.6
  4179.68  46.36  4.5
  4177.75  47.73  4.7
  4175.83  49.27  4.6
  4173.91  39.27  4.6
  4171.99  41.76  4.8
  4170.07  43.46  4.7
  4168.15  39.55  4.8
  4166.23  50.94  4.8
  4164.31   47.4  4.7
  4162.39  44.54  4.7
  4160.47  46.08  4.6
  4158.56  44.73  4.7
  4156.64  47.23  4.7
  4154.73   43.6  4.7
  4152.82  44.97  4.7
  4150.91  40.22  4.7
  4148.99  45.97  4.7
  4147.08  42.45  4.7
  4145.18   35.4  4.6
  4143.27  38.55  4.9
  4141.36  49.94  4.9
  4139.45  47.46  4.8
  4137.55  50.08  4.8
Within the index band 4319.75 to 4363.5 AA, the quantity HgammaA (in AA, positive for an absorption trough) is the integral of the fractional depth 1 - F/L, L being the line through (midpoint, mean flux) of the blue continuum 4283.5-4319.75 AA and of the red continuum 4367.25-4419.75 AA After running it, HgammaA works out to -4.6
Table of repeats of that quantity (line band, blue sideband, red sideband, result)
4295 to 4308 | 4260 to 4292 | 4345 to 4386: 4.10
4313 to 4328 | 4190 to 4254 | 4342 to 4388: 0.17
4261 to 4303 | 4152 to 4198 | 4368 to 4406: 3.11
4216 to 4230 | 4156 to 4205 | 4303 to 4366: 0.92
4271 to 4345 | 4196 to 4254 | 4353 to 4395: 7.24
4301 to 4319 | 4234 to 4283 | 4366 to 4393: 3.19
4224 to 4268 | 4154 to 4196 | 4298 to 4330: -2.70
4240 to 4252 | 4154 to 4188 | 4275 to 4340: -0.97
